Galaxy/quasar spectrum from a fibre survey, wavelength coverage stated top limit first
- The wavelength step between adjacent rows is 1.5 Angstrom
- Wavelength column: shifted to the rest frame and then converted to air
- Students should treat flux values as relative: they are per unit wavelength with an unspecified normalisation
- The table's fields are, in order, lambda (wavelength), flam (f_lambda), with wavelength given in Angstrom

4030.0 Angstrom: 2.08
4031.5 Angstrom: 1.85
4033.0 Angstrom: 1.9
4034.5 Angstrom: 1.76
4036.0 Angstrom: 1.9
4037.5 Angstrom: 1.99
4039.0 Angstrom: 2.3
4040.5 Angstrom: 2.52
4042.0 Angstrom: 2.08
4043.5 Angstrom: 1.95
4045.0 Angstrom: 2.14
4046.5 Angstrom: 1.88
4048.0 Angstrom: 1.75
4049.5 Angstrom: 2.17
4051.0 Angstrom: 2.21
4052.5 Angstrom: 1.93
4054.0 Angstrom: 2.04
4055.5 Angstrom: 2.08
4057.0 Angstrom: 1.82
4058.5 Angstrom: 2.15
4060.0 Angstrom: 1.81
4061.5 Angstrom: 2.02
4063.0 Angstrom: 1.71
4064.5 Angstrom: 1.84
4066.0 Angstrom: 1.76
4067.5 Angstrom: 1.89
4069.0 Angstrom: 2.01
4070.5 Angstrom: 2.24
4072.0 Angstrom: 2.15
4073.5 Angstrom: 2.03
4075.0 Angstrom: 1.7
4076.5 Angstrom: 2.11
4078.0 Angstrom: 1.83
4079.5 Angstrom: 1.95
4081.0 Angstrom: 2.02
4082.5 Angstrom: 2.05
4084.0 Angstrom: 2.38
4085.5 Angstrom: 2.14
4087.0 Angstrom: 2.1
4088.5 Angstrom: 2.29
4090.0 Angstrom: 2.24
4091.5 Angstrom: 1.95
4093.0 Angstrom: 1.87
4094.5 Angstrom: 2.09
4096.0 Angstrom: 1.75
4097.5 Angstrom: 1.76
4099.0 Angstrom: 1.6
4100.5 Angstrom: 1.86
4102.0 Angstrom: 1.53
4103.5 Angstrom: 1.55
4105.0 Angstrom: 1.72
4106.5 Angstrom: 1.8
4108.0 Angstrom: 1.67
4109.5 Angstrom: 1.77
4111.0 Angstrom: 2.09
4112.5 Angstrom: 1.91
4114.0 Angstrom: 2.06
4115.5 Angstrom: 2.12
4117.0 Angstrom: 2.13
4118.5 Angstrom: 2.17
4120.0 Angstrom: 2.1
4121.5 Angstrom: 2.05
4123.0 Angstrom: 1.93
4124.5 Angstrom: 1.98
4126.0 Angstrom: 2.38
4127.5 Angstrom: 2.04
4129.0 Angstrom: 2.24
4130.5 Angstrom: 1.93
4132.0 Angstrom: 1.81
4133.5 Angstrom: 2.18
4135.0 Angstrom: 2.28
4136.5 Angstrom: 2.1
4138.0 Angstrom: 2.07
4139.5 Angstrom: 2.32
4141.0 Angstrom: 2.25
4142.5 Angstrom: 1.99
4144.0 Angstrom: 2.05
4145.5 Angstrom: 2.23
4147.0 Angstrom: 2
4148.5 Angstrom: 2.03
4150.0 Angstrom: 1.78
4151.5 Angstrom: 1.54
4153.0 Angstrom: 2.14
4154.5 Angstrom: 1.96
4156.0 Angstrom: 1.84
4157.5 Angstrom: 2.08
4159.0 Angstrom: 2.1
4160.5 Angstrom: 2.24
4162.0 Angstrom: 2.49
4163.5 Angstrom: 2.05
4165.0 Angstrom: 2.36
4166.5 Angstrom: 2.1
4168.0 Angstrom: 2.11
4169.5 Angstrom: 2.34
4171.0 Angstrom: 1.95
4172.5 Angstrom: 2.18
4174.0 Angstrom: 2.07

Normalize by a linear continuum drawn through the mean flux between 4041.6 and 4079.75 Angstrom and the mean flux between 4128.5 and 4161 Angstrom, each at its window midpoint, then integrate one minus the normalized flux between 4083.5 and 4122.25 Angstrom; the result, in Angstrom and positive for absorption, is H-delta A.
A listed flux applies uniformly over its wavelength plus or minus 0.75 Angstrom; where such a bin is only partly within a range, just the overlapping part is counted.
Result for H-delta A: 1.21 Angstrom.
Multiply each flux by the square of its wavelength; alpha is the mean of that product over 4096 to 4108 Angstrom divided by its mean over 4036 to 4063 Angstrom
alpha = 0.85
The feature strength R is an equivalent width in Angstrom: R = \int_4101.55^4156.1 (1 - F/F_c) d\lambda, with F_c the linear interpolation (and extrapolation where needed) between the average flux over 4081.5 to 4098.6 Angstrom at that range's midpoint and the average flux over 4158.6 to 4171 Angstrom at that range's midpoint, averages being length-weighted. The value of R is 3.5 Angstrom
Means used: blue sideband 2.05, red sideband 2.21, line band 2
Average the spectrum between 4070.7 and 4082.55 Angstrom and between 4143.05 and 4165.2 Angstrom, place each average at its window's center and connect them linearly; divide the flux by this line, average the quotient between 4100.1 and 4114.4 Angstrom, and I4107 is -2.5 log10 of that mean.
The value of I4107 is 0.13 mag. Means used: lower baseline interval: 1.99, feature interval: 1.79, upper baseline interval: 2.05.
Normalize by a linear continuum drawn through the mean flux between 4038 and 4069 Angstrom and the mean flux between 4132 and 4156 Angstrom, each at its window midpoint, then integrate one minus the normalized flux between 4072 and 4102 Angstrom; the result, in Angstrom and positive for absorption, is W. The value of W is 0.6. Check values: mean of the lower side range 2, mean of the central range 1.98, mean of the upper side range 2.05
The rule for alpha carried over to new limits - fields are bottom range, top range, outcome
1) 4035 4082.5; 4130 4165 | 1.08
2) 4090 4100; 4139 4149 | 1.16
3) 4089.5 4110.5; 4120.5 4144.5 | 1.19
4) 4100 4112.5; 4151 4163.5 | 1.20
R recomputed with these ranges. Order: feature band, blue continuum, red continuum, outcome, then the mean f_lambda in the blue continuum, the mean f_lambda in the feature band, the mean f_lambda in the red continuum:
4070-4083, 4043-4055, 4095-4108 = -1.1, 2.01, 2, 1.7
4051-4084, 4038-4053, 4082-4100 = 1.3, 2.09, 1.97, 2.02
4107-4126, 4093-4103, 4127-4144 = -0.7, 1.77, 2.01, 2.11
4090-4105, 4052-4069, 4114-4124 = 1.7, 1.92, 1.79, 2.08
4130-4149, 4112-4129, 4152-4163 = 0.0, 2.09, 2.1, 2.11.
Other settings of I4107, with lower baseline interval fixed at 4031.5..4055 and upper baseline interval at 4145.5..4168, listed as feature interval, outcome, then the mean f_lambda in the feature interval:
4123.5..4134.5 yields -0.016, 2.08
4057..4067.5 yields 0.087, 1.88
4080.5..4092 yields -0.058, 2.15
